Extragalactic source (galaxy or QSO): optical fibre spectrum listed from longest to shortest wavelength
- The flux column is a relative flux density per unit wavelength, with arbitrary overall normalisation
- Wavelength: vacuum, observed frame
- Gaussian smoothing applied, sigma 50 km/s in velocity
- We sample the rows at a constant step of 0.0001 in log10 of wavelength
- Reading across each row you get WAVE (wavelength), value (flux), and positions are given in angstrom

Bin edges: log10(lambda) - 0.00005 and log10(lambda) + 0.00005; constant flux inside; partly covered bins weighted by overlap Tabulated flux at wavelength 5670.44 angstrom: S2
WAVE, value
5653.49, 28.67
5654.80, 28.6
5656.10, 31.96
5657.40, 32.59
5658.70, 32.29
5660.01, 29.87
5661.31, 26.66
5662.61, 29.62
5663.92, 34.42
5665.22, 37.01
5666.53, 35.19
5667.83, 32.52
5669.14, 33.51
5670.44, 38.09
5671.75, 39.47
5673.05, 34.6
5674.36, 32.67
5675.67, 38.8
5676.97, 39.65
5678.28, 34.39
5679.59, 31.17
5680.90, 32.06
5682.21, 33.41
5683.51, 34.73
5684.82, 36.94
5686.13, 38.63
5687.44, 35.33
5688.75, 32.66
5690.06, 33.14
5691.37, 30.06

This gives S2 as 38.09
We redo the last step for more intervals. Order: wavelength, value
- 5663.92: 34.42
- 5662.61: 29.62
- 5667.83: 32.52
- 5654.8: 28.6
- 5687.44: 35.33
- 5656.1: 31.96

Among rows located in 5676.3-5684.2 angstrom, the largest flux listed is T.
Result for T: 39.65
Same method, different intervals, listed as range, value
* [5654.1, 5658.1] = 32.59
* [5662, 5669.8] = 37.01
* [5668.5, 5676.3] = 39.47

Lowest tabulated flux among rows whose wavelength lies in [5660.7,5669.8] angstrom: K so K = 26.66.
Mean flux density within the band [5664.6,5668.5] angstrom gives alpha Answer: 34.8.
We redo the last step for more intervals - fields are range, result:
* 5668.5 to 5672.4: 37.1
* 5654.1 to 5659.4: 31.3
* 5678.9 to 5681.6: 31.6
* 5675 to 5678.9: 37.6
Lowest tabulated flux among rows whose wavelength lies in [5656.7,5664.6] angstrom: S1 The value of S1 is 26.66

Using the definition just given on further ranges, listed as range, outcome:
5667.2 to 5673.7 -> 32.52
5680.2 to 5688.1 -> 32.06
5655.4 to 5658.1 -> 31.96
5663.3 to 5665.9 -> 34.42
